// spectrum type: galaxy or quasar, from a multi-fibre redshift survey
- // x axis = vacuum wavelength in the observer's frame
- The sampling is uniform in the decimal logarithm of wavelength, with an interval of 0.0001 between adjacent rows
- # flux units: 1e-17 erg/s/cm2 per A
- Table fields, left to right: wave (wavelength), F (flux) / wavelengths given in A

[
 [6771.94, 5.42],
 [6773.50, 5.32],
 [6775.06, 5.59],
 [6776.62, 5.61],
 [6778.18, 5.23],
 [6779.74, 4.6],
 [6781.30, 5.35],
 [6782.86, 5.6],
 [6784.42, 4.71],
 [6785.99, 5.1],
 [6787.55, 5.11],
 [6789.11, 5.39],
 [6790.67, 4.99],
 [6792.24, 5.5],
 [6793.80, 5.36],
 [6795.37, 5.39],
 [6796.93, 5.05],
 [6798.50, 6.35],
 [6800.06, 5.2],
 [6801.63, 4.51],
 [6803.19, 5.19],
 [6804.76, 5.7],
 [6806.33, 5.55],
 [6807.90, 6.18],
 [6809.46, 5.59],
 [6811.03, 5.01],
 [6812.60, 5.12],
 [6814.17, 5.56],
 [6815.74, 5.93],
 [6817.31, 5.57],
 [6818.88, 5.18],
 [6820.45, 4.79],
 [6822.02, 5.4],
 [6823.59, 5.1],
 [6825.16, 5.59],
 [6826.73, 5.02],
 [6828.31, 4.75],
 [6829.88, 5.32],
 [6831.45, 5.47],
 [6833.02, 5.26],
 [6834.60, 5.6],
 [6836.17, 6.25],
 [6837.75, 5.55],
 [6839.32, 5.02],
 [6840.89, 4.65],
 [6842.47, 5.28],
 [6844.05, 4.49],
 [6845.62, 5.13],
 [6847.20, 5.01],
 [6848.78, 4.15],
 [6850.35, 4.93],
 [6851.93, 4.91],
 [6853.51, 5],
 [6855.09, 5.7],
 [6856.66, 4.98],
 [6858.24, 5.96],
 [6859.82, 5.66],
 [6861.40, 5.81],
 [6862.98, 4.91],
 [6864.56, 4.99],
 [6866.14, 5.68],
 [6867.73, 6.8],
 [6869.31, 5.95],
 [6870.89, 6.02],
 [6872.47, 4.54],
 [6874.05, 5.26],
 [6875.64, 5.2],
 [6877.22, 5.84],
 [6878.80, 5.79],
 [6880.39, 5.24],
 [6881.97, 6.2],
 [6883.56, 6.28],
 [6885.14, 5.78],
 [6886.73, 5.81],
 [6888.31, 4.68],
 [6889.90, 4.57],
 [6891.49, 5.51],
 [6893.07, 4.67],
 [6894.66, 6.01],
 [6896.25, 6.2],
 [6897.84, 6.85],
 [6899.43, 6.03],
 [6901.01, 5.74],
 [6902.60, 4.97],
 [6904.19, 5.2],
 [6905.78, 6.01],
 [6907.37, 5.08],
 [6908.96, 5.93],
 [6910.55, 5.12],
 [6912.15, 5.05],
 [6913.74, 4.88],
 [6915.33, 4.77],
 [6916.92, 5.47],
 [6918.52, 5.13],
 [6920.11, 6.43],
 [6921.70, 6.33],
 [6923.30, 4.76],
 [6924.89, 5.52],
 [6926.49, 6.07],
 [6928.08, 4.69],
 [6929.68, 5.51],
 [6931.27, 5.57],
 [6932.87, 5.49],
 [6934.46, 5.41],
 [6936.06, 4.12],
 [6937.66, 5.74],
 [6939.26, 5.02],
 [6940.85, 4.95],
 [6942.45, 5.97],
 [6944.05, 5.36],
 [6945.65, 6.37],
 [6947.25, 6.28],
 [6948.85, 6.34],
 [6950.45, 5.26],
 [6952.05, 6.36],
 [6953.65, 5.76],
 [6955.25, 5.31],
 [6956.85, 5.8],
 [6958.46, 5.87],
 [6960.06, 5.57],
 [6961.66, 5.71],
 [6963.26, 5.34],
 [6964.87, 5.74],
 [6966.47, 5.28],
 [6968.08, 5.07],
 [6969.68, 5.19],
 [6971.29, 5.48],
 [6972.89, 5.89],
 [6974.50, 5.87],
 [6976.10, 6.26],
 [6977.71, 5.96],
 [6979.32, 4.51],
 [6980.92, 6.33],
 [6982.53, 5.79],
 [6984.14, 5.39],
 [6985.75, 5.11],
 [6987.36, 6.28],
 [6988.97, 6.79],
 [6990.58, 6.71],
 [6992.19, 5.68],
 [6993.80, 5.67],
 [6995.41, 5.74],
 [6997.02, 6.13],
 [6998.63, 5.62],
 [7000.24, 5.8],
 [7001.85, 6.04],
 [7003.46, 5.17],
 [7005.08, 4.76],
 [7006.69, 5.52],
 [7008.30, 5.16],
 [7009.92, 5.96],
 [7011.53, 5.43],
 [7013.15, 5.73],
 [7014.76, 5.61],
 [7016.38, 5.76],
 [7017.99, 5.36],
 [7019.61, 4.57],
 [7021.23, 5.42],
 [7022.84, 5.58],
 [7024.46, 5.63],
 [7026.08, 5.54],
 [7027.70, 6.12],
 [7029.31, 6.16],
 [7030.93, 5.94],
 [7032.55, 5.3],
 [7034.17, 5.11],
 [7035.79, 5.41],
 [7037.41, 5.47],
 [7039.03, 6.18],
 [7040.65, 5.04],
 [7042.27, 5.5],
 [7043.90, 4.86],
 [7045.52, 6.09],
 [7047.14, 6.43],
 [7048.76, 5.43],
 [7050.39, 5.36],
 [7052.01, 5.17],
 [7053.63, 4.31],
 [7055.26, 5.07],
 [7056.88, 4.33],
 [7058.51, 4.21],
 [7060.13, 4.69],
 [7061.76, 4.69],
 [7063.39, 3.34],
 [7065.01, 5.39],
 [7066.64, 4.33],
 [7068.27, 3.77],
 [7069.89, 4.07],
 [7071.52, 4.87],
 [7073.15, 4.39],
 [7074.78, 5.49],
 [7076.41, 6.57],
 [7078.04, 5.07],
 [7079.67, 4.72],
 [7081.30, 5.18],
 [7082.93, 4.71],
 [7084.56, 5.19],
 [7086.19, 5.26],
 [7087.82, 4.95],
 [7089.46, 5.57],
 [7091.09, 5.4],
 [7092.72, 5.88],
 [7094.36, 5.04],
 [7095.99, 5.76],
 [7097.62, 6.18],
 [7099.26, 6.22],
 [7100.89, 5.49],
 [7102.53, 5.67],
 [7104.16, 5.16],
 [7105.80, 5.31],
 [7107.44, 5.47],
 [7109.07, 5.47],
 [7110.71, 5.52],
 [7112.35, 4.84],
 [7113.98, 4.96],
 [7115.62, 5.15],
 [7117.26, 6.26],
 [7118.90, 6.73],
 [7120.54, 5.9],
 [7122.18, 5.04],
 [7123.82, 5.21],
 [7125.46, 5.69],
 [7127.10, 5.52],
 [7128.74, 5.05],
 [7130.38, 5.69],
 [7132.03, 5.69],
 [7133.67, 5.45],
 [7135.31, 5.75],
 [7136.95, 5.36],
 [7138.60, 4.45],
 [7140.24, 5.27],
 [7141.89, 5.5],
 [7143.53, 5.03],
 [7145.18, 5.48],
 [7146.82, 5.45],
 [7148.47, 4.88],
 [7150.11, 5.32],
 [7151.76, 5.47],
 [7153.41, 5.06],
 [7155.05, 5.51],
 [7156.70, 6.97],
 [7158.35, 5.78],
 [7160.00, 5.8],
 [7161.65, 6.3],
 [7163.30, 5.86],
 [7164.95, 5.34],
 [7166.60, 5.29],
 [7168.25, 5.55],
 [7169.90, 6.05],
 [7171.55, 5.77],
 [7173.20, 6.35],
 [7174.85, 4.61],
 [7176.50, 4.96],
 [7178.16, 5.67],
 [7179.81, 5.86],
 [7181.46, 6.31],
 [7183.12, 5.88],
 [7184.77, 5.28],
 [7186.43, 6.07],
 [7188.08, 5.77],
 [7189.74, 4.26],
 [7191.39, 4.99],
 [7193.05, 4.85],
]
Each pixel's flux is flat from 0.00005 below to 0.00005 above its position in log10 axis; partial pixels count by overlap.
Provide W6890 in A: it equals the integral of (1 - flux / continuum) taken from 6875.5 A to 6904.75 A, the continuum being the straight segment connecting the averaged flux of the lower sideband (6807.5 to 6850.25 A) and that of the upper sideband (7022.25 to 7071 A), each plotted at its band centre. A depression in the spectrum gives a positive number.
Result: -2.3 A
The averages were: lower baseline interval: 5.25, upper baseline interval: 5.15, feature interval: 5.62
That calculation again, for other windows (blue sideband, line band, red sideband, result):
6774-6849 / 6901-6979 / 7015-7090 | -4.5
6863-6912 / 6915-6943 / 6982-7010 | 1.2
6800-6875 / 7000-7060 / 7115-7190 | 0.7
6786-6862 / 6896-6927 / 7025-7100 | -1.8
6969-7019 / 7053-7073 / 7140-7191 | 4.3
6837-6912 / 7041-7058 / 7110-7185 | 0.8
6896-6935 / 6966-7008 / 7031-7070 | -3.5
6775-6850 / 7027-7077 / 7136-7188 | 3.2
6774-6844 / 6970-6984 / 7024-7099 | -1.3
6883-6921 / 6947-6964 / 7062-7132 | -1.0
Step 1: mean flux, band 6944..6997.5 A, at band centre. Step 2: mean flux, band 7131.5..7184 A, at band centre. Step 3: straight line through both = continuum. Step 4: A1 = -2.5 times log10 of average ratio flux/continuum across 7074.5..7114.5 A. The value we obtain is 0.045 mag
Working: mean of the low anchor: 5.77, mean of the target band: 5.41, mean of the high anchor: 5.56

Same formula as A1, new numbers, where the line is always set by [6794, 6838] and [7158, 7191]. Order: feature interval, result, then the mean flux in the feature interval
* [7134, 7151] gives 0.070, 5.26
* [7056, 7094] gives 0.143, 4.88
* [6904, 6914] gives 0.021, 5.35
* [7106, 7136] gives 0.015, 5.52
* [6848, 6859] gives 0.068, 5.09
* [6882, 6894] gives 0.010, 5.39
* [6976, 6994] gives -0.068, 5.86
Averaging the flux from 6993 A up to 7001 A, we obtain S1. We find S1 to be 5.8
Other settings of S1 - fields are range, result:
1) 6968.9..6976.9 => 5.74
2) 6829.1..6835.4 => 5.42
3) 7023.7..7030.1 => 5.87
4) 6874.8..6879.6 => 5.6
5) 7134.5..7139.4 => 5.19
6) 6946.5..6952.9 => 6.06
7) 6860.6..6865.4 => 5.24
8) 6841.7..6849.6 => 4.81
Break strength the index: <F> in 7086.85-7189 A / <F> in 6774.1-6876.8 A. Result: 1.04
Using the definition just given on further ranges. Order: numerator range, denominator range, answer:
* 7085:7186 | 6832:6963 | 1.01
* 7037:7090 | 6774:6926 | 0.93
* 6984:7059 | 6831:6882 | 1.03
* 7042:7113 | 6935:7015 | 0.91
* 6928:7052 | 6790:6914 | 1.04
